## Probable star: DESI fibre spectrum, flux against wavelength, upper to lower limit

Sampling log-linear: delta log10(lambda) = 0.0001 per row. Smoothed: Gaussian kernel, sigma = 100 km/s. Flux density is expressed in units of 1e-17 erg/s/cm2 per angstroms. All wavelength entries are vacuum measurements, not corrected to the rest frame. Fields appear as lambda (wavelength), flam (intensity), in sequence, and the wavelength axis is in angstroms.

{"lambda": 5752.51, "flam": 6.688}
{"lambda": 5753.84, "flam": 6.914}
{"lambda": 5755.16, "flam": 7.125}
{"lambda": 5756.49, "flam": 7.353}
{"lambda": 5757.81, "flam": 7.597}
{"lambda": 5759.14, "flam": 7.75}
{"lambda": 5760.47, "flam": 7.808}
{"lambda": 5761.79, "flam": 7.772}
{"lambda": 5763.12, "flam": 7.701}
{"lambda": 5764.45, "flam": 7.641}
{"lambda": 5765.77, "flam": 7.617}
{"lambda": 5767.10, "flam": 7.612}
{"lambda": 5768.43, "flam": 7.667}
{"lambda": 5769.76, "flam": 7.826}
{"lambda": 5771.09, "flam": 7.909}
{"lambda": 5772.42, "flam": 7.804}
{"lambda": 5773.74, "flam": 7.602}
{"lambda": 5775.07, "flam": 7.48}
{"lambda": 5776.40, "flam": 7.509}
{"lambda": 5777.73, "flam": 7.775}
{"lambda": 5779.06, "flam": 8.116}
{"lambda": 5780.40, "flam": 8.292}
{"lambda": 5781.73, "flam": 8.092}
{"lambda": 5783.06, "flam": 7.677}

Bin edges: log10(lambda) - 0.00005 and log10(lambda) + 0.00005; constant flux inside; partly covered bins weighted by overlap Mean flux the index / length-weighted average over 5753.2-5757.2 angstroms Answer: 7.15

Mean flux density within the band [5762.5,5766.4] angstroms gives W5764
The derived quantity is 7.66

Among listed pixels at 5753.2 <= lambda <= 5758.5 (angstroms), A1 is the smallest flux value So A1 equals 6.914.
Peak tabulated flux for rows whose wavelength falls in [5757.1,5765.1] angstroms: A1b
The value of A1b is 7.808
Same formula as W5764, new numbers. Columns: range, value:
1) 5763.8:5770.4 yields 7.67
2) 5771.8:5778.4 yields 7.64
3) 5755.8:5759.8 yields 7.56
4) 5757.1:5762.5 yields 7.73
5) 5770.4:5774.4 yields 7.79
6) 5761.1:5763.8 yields 7.74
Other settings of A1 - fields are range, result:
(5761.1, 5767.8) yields 7.612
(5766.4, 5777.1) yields 7.48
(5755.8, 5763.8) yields 7.353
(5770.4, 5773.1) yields 7.804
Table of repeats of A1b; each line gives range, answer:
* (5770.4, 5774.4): 7.909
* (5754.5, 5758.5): 7.597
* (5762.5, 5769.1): 7.701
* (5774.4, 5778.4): 7.775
